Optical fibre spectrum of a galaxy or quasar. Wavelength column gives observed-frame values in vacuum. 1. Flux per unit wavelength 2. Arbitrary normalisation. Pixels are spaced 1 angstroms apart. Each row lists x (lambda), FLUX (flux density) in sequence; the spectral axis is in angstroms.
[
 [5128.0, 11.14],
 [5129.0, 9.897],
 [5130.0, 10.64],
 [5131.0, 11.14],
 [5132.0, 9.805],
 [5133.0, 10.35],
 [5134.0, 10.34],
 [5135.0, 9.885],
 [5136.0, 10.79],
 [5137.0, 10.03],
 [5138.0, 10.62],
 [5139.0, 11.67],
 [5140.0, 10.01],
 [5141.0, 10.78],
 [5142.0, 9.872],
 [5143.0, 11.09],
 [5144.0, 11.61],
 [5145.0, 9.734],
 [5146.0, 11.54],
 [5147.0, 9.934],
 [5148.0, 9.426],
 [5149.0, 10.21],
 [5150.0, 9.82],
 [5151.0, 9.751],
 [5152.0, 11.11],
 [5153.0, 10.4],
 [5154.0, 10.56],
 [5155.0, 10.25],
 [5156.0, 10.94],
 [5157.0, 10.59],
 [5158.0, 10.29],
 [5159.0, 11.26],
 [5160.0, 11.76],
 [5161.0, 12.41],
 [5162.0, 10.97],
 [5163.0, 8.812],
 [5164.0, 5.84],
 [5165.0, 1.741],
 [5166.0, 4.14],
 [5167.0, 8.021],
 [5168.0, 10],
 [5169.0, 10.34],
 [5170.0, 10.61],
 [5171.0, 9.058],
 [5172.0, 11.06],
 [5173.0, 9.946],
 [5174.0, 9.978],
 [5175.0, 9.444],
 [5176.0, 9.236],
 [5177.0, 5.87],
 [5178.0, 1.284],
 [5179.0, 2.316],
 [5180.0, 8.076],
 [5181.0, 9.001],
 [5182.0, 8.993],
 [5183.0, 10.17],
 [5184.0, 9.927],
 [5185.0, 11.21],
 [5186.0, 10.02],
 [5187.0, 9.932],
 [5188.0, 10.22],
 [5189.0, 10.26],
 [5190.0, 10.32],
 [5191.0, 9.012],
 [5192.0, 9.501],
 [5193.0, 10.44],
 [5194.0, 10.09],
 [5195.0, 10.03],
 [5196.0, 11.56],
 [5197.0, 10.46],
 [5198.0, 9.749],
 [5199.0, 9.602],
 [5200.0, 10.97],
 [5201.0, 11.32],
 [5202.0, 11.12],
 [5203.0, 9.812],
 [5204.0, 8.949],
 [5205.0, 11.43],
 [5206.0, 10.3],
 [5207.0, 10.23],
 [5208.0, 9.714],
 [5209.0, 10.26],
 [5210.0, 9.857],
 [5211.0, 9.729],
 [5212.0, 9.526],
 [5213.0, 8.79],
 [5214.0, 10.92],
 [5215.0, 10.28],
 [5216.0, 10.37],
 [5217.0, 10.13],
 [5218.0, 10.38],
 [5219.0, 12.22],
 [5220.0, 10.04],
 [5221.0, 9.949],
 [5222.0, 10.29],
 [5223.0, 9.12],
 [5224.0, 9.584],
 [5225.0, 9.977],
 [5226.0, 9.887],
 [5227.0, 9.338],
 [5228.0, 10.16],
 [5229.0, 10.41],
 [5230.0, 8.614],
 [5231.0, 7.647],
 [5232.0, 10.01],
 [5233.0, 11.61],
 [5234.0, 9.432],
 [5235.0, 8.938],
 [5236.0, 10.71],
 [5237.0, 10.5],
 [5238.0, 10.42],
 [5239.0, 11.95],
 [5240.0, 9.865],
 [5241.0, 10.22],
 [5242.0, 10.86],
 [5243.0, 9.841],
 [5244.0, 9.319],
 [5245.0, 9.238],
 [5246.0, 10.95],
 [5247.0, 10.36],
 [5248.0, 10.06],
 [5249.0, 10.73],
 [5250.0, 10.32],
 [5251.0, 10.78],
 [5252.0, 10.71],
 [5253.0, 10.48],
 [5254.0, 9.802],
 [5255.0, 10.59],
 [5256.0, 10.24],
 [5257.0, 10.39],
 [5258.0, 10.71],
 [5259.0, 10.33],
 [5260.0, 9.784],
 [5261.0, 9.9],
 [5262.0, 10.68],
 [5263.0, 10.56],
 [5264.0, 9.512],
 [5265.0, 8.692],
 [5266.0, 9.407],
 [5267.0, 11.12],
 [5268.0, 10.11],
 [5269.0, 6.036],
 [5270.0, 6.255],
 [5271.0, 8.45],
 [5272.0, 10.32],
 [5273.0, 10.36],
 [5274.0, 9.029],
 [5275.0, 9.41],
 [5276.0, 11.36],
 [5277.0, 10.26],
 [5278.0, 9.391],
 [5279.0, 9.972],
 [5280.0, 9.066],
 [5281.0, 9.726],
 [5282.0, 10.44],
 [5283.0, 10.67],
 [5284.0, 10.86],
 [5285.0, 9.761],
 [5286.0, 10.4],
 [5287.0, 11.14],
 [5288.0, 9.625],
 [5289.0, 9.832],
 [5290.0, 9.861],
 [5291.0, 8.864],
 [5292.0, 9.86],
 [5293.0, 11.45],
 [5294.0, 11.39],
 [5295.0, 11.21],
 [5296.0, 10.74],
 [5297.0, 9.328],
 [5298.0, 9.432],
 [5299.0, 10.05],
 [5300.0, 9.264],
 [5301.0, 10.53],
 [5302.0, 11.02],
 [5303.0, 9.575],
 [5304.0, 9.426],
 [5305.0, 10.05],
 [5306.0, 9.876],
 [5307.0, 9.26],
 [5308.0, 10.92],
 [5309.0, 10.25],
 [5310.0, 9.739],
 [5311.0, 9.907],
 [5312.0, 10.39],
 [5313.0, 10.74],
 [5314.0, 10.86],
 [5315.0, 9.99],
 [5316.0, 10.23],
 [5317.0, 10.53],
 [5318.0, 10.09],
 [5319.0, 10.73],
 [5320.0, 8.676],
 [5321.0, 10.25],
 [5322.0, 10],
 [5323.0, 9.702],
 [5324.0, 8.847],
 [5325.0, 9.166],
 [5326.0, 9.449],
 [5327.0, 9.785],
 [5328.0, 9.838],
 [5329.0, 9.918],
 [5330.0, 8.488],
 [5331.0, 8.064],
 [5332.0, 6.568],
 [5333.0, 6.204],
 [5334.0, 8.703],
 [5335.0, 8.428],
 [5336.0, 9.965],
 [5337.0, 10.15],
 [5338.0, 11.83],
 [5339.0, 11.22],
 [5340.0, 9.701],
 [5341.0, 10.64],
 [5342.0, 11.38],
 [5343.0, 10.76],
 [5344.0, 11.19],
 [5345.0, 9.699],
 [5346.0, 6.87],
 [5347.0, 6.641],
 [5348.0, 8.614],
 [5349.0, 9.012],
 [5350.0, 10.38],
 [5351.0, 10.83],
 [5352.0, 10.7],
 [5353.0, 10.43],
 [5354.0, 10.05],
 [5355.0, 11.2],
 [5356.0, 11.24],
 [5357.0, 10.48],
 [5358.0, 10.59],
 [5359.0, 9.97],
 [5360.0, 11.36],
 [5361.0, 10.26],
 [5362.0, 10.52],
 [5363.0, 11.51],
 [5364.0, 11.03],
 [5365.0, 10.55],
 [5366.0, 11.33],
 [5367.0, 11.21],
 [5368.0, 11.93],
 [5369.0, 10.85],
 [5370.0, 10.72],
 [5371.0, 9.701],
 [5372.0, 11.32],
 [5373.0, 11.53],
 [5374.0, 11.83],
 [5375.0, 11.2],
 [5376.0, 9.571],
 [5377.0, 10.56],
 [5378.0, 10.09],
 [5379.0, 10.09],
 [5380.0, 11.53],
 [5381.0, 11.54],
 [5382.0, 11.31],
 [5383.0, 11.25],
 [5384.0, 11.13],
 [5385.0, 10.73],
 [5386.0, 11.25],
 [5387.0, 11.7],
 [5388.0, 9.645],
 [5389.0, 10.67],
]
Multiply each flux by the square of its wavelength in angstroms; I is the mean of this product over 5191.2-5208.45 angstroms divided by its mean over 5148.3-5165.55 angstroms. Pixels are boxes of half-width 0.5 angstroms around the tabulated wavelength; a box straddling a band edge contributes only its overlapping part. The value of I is 1.07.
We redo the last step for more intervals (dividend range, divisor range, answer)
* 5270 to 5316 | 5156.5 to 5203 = 1.13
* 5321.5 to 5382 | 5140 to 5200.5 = 1.14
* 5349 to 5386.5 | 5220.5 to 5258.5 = 1.13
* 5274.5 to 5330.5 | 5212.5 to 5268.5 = 1.01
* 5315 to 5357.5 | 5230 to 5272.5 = 1.01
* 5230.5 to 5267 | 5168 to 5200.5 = 1.12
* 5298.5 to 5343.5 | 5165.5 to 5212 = 1.09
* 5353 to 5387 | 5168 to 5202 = 1.24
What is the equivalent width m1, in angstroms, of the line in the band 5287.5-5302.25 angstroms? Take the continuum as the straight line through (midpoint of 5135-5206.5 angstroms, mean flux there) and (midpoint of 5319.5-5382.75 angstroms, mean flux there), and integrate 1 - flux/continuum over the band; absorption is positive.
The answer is -0.2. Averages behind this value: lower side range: 9.69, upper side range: 10.1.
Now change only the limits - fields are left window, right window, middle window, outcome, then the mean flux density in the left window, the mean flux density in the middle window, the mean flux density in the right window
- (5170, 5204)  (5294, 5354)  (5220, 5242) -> -1.0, 9.4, 9.96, 9.78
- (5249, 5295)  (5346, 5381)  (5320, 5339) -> 2.0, 9.98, 9.23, 10.5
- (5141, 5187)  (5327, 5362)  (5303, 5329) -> -0.7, 9.33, 9.94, 9.76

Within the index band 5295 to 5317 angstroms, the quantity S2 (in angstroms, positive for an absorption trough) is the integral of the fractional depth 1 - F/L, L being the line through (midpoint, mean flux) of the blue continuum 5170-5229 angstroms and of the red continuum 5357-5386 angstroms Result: 0.7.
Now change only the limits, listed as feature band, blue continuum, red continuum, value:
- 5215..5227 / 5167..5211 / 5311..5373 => -0.6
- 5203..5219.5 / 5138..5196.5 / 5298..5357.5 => -1.0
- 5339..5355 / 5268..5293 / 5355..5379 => 1.0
